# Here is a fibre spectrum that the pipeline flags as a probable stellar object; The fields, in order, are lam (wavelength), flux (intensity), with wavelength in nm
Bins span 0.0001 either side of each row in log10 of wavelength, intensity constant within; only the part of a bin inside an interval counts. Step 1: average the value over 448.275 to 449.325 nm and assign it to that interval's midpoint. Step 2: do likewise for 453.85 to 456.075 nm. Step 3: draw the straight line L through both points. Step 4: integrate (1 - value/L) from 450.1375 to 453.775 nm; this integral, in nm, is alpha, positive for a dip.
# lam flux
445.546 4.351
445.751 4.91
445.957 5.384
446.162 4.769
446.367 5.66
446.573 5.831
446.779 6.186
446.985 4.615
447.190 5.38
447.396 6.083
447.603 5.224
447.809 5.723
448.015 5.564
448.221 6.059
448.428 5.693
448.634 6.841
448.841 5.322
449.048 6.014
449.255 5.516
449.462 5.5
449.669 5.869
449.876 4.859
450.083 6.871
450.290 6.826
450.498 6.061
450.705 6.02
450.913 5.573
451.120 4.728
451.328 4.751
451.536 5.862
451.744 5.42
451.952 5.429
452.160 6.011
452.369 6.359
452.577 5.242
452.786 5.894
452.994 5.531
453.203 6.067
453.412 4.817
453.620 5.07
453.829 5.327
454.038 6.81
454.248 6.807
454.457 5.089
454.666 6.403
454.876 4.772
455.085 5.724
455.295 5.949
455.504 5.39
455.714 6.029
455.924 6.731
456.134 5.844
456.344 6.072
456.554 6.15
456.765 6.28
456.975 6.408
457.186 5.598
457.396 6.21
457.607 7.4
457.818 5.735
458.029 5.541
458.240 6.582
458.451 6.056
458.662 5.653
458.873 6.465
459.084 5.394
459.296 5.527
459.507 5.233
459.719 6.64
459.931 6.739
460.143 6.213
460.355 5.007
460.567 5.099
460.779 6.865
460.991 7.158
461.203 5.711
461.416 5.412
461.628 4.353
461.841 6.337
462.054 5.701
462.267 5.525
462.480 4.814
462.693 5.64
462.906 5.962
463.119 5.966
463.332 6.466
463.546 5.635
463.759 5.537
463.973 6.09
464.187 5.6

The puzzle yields 0.171 nm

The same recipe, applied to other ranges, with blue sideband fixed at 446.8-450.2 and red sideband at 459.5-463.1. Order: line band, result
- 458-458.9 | -0.04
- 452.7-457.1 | -0.08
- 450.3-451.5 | 0.04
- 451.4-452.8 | 0.01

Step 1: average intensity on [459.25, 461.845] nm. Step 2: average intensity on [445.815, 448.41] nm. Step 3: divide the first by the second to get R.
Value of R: 1.06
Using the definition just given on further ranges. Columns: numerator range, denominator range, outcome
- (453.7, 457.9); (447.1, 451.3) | 1.05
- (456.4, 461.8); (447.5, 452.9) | 1.04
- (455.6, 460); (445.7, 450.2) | 1.08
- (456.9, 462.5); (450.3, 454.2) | 1.05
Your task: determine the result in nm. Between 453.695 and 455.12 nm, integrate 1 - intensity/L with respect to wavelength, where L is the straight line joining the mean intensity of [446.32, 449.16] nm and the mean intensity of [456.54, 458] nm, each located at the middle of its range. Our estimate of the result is 0.05 nm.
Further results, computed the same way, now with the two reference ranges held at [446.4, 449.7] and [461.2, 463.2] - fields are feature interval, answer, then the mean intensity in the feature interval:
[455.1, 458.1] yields -0.26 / 6.09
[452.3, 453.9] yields 0.03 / 5.53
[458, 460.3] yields -0.18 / 6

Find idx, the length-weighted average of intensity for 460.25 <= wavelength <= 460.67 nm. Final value 5.05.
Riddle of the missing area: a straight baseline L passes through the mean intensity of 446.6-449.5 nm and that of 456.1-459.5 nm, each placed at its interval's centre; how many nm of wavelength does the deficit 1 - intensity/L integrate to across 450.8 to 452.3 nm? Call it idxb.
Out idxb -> 0.10 nm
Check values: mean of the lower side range 5.7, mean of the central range 5.42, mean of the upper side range 6.04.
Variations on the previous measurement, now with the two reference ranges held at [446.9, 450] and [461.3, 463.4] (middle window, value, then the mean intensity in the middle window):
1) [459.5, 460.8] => -0.084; 5.97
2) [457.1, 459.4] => -0.167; 6.02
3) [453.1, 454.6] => -0.029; 5.73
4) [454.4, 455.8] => -0.004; 5.64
